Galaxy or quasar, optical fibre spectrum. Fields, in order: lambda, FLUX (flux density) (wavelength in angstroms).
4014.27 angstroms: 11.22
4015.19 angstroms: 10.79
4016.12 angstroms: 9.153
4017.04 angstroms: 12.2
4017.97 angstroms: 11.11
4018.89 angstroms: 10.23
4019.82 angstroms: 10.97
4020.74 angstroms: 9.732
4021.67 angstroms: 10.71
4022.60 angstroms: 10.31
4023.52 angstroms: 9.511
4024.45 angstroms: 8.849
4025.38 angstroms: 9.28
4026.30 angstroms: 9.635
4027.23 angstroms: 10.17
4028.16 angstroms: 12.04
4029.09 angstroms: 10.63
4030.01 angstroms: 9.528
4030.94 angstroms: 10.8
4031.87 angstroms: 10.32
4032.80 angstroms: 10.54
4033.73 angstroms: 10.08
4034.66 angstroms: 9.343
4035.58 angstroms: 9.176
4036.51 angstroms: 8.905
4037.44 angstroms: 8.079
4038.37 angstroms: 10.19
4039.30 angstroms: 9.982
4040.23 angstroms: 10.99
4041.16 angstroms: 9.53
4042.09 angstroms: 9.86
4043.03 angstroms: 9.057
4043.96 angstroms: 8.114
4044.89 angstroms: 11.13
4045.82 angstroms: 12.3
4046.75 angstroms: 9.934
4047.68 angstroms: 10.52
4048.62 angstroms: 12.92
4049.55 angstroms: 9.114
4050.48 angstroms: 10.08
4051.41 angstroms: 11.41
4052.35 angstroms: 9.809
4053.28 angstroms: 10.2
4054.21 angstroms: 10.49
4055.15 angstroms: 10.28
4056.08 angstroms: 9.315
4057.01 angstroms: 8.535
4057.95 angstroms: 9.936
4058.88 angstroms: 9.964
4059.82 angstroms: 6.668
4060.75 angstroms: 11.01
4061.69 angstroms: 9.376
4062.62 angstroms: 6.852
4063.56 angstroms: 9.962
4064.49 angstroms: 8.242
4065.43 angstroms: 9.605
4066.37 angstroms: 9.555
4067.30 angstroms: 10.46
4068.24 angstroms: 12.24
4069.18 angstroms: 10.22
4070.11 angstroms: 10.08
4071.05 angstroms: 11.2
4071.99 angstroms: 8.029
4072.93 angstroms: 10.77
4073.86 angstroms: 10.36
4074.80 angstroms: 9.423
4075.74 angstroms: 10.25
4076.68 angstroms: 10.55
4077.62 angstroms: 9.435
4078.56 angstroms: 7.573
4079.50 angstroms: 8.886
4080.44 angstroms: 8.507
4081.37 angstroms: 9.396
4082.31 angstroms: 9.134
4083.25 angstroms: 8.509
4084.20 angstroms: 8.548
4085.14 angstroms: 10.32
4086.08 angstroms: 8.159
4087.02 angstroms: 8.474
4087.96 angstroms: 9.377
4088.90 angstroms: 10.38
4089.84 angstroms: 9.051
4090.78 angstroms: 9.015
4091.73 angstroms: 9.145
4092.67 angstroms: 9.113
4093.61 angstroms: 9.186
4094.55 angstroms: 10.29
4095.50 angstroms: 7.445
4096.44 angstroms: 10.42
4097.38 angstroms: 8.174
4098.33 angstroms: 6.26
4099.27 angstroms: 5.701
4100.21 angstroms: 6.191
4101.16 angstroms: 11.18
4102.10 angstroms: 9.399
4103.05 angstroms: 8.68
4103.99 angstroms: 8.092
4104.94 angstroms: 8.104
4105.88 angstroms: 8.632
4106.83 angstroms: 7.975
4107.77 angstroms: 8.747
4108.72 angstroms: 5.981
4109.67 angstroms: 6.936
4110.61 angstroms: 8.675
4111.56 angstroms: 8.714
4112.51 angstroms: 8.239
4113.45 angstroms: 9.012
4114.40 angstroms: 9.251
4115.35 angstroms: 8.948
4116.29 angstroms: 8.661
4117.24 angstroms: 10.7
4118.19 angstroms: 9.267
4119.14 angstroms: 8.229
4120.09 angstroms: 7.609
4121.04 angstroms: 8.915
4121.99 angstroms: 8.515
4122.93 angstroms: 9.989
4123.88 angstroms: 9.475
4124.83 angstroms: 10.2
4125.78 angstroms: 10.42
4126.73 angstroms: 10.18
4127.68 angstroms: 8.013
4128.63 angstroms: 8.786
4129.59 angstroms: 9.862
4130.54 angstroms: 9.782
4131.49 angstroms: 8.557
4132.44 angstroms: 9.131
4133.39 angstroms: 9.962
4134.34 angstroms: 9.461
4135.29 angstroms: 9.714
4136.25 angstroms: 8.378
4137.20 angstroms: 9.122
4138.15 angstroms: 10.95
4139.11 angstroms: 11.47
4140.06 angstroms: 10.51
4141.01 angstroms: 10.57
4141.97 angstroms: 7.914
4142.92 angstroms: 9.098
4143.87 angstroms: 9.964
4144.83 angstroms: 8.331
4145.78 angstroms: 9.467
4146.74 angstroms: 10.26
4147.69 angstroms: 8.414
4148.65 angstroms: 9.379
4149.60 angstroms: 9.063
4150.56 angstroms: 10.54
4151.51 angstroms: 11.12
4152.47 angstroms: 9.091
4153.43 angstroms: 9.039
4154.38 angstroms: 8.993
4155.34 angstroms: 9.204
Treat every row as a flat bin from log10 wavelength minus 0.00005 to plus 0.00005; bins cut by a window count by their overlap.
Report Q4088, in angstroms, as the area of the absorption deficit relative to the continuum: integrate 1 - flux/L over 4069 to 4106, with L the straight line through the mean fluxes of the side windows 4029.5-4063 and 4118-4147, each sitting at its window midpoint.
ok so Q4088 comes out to 2.4 angstroms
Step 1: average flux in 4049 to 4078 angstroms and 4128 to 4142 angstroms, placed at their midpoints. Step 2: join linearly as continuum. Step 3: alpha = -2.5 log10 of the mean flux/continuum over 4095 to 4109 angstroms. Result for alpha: 0.20 mag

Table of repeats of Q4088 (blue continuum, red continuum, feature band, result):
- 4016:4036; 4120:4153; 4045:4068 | 0.30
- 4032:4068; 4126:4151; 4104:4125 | 2.07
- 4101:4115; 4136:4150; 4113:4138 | -0.72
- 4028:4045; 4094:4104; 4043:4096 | -3.21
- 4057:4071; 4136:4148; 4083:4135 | 4.14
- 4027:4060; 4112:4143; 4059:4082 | 0.66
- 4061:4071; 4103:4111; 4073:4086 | -0.21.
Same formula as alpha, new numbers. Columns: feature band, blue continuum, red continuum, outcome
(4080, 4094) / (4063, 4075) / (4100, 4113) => 0.01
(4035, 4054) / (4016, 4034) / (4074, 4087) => -0.02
